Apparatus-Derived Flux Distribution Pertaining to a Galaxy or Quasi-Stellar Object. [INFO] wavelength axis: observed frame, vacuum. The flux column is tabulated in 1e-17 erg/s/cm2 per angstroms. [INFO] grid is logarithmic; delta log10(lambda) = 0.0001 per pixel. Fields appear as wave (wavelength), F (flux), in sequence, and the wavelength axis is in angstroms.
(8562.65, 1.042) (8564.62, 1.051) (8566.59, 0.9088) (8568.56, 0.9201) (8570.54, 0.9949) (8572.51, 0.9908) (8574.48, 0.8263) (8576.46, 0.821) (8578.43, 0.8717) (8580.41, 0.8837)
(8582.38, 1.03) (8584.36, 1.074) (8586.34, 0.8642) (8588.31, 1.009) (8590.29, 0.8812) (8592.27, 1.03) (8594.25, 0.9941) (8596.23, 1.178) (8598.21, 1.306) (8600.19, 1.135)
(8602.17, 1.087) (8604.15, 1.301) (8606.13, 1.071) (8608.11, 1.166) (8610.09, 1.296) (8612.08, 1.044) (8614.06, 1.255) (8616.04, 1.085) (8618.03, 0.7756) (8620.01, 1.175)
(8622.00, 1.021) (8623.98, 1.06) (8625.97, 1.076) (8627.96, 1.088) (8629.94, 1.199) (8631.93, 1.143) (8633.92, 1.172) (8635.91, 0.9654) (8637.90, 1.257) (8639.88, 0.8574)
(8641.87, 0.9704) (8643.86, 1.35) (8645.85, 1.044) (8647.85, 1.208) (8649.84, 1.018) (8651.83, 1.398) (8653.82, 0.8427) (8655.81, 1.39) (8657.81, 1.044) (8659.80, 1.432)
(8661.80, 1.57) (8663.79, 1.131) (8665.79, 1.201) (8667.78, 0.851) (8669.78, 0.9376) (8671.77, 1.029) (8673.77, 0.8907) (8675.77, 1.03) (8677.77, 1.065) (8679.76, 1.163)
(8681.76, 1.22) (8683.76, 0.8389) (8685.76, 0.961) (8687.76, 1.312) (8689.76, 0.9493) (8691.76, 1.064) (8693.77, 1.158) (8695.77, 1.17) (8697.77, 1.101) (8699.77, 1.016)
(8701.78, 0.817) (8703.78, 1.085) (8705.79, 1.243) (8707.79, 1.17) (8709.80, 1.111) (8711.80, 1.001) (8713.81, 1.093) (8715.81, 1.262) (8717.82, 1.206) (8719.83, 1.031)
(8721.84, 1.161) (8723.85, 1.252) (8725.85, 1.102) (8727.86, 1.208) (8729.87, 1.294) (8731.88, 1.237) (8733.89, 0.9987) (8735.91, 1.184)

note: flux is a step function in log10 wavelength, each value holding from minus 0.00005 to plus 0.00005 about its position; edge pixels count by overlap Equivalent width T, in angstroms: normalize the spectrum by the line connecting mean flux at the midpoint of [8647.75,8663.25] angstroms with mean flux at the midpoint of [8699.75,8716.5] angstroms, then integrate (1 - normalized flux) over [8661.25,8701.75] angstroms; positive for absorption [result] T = 3.2 angstroms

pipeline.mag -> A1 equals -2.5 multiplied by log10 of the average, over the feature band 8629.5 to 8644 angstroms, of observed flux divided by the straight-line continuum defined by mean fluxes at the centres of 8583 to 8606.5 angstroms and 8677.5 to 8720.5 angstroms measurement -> -0.014 mag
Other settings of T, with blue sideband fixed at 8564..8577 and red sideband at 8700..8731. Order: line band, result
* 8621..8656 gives -2.8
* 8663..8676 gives 0.8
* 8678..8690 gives 0.1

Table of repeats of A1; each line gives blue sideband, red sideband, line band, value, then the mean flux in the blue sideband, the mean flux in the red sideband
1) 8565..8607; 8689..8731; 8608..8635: -0.07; 1.01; 1.12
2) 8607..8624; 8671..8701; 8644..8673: -0.07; 1.1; 1.06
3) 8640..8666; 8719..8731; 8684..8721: 0.09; 1.19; 1.18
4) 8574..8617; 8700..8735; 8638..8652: -0.03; 1.06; 1.13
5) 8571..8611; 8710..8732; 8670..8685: 0.10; 1.04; 1.16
